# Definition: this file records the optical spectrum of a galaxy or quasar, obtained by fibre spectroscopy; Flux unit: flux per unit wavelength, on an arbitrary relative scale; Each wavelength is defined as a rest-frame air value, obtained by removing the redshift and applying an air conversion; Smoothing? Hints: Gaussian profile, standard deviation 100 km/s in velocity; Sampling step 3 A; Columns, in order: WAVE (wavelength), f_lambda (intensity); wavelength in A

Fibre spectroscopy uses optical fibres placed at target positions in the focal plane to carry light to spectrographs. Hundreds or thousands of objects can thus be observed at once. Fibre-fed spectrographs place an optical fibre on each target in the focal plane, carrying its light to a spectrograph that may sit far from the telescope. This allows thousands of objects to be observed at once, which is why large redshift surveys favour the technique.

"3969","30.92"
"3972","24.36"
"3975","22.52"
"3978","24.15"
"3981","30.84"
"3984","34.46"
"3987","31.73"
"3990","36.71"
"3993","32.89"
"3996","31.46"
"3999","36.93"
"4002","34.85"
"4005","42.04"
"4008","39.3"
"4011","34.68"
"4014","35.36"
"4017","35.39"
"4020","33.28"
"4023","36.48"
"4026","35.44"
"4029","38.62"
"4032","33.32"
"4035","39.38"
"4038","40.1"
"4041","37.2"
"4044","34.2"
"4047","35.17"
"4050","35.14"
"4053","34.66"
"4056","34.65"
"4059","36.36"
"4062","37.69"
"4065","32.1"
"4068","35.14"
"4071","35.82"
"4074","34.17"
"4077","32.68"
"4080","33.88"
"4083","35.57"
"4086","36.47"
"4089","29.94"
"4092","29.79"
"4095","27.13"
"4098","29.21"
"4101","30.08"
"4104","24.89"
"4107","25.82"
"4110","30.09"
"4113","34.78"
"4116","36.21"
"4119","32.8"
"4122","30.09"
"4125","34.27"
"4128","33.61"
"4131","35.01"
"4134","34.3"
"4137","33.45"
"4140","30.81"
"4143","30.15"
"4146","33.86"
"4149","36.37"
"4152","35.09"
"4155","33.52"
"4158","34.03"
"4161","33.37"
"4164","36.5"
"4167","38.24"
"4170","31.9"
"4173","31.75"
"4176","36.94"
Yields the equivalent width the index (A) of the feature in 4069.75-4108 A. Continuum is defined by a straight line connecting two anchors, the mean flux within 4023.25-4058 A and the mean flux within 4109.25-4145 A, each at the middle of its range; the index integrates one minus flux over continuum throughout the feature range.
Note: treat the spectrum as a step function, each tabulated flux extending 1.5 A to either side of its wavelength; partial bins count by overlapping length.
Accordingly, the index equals 3.6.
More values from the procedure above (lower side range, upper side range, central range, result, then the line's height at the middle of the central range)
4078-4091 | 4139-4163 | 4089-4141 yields 3.7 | 33.6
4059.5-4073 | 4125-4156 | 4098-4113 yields 2.5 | 34.4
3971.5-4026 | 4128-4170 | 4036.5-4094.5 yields -1.6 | 33.7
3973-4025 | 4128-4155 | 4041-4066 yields -1.2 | 33.6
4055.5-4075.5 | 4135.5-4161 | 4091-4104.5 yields 2.4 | 34.5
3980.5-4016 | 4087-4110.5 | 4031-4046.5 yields -2.1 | 32.5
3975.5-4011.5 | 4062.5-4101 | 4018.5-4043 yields -2.4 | 33.3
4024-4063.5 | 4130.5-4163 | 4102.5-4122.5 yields 2.2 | 34.5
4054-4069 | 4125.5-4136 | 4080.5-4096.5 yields 1.3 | 34.8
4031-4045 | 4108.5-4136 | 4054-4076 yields 0.5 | 35.9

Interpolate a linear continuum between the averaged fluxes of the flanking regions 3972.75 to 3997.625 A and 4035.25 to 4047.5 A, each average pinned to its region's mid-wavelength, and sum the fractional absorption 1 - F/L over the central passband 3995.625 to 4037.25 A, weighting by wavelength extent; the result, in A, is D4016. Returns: -2.8 A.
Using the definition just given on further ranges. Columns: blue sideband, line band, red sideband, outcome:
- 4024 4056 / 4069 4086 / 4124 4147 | 0.19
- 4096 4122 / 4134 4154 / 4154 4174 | -0.31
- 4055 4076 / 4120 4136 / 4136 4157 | 0.14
